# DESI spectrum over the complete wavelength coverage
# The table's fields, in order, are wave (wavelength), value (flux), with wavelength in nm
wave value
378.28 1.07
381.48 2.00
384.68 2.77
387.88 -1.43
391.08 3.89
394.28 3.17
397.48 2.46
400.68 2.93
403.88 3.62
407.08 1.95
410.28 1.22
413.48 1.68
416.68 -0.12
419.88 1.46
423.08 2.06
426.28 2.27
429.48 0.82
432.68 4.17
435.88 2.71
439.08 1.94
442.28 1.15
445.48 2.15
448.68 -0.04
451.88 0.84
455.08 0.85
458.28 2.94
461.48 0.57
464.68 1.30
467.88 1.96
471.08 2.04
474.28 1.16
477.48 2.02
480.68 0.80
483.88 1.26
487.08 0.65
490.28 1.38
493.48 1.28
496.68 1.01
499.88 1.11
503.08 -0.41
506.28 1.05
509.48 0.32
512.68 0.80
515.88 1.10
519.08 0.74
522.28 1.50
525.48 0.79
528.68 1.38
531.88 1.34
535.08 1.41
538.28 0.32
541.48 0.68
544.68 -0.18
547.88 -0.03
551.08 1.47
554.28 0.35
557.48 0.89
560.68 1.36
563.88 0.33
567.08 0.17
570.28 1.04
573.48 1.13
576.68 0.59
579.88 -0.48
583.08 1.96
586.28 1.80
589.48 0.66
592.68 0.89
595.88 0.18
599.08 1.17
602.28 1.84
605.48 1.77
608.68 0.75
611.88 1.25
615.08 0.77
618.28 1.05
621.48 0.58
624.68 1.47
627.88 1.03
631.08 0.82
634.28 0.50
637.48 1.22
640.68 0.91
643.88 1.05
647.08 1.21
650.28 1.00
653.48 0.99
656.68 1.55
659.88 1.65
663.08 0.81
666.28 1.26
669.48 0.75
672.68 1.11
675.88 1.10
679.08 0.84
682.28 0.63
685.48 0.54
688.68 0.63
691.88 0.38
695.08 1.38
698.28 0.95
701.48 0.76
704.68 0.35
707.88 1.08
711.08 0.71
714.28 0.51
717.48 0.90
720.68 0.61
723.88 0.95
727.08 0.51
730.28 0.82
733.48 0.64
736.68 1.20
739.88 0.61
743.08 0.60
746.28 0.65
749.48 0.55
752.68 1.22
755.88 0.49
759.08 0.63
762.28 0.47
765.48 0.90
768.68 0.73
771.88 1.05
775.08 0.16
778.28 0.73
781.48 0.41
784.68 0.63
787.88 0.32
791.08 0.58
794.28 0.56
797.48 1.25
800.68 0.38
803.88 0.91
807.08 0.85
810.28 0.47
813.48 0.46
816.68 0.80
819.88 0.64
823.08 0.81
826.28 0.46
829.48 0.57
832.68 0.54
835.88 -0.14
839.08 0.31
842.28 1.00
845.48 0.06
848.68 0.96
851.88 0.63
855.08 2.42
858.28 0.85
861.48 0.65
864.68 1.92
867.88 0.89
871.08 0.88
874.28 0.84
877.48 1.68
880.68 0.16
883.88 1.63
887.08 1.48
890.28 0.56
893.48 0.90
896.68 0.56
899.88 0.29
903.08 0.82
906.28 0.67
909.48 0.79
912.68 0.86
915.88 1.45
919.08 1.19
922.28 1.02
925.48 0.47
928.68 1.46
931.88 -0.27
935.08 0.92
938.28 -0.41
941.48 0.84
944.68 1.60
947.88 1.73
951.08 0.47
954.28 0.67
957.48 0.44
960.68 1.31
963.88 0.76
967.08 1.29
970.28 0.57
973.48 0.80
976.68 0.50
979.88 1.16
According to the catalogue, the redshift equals 1.29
